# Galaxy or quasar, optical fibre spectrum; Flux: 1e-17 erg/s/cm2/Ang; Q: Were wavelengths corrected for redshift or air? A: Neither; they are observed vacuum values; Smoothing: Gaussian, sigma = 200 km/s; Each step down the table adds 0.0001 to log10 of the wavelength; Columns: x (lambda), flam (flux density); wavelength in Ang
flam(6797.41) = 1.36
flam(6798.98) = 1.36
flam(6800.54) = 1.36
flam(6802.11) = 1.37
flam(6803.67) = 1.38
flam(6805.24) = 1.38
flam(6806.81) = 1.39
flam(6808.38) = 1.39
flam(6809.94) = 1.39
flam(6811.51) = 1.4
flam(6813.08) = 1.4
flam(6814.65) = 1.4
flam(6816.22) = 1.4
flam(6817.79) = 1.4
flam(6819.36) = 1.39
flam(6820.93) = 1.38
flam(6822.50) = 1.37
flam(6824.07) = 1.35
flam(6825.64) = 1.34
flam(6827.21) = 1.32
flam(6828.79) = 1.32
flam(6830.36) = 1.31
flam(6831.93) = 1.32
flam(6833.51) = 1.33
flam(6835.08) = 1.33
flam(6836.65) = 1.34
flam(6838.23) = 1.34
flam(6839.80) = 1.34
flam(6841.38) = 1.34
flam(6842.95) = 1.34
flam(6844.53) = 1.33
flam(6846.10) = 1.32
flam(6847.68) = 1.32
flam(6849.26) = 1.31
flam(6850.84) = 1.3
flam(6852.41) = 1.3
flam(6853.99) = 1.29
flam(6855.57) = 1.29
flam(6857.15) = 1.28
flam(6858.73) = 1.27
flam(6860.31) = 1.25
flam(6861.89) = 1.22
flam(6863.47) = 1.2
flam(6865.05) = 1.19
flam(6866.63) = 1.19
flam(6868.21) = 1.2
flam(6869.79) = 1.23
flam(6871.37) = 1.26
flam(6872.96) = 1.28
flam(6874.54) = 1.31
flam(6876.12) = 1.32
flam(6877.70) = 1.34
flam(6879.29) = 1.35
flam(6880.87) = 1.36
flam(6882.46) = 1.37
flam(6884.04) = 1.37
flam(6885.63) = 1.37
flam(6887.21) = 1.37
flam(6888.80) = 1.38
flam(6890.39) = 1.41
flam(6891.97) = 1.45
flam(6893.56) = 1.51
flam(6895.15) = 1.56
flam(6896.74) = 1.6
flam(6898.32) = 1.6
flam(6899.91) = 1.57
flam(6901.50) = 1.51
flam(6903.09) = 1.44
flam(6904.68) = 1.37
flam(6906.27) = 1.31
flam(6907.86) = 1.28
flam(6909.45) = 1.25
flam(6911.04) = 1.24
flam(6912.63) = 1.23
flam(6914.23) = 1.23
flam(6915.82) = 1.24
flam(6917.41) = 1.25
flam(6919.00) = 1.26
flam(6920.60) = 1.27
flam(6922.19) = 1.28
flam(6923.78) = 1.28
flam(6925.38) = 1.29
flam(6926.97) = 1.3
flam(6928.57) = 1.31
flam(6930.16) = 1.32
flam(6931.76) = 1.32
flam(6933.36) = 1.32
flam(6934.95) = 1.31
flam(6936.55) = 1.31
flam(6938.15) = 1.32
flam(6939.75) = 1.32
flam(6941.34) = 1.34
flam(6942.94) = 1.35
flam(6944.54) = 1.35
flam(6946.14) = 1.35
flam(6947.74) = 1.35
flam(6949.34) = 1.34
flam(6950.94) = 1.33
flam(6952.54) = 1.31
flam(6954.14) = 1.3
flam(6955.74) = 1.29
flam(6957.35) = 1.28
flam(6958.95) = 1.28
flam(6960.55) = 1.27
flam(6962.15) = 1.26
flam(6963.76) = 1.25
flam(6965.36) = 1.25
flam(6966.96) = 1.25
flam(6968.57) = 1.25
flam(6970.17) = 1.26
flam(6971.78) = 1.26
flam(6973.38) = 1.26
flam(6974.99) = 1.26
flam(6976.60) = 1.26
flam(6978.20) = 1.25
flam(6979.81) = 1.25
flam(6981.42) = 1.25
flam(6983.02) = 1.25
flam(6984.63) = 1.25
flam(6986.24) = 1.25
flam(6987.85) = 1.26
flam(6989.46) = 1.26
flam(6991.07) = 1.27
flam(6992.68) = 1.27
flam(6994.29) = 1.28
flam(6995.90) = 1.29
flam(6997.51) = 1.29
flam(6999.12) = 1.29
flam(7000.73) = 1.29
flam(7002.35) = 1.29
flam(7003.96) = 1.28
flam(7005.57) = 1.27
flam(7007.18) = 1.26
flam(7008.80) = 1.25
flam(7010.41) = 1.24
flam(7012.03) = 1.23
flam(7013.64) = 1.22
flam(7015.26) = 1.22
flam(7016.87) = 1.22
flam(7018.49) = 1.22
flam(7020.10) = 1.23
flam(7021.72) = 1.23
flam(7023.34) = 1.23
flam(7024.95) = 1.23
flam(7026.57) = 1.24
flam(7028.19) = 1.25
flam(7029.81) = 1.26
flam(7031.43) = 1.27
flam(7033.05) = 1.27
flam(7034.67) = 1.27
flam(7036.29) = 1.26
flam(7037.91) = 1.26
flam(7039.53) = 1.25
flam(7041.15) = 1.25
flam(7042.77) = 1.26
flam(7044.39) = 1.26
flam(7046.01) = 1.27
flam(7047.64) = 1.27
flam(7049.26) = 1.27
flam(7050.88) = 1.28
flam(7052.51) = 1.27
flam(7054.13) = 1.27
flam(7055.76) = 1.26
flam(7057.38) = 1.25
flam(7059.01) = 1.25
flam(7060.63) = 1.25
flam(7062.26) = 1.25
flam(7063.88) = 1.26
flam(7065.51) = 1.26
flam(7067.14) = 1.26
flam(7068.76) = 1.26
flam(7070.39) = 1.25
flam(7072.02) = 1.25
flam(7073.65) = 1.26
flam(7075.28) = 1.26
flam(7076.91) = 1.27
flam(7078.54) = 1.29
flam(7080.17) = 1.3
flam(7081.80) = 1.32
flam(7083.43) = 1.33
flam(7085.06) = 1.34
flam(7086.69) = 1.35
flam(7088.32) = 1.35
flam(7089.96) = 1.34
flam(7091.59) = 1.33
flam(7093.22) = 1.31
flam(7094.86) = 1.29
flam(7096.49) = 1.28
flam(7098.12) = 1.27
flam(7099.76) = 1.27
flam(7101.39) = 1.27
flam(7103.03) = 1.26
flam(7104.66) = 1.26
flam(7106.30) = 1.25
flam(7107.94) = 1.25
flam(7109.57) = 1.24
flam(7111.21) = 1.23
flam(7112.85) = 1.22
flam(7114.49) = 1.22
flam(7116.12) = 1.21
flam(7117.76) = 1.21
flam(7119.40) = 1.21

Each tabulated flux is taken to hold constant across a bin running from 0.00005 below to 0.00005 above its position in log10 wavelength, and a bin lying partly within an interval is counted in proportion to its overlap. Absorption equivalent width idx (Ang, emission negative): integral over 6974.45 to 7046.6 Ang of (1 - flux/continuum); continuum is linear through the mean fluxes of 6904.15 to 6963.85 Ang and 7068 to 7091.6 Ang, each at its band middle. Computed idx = 2.3 Ang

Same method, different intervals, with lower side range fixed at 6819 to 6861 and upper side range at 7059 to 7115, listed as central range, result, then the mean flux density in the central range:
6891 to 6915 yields -1.82 Ang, 1.41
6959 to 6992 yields 1.03 Ang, 1.26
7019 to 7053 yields 0.80 Ang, 1.26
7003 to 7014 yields 0.33 Ang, 1.25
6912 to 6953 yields 0.05 Ang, 1.3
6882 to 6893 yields -0.66 Ang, 1.39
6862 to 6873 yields 0.83 Ang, 1.22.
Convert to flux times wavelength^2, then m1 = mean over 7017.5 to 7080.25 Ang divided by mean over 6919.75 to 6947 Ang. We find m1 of 0.99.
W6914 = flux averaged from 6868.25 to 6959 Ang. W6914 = 1.34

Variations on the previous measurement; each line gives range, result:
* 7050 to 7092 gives 1.28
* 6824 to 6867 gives 1.3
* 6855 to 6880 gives 1.26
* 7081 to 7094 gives 1.33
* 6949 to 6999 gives 1.27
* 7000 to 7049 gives 1.25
